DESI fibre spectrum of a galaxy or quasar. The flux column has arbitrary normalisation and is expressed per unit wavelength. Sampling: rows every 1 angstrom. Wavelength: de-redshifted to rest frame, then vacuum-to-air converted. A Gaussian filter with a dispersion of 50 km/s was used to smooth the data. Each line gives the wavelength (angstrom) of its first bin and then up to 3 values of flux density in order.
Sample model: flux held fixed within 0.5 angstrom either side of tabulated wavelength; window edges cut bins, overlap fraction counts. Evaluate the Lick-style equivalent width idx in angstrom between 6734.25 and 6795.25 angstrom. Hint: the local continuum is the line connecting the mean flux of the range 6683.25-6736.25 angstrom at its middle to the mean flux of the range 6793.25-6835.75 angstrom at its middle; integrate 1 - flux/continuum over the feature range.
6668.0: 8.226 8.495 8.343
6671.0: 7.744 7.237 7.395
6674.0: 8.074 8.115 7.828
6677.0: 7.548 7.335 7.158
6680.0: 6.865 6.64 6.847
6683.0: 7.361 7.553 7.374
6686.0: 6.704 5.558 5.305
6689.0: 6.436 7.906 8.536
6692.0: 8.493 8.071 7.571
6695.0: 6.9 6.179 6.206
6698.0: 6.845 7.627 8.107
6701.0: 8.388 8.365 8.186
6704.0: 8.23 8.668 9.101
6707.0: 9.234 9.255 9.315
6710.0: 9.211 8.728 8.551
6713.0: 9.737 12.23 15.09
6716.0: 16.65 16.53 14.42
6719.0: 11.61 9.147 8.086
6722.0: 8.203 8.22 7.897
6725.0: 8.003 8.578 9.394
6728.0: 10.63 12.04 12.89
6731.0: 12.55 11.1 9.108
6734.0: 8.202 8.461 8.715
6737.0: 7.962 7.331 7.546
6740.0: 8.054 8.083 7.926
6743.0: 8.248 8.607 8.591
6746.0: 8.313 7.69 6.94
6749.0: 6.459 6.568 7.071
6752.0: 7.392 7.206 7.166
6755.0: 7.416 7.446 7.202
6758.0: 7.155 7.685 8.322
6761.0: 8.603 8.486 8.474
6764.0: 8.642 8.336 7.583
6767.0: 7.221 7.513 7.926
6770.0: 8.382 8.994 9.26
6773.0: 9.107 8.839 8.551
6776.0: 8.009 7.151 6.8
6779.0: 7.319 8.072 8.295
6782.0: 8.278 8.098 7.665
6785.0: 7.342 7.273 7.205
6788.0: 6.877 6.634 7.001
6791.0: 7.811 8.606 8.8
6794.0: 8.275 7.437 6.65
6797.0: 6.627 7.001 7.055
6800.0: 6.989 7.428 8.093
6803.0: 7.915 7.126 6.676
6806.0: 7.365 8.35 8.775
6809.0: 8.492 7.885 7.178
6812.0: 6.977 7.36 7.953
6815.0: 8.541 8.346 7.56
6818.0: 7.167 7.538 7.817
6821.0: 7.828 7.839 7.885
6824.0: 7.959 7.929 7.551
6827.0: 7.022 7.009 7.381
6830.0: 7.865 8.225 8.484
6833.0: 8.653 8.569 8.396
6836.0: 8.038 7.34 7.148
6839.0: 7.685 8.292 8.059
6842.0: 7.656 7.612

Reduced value 3.84 angstrom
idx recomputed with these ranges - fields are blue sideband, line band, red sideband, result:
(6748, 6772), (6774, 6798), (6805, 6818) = 0.5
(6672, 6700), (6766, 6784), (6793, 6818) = -1.4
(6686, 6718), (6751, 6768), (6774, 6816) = 0.8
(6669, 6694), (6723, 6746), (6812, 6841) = -4.6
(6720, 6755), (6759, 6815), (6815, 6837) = 2.3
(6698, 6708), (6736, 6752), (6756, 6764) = 0.8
